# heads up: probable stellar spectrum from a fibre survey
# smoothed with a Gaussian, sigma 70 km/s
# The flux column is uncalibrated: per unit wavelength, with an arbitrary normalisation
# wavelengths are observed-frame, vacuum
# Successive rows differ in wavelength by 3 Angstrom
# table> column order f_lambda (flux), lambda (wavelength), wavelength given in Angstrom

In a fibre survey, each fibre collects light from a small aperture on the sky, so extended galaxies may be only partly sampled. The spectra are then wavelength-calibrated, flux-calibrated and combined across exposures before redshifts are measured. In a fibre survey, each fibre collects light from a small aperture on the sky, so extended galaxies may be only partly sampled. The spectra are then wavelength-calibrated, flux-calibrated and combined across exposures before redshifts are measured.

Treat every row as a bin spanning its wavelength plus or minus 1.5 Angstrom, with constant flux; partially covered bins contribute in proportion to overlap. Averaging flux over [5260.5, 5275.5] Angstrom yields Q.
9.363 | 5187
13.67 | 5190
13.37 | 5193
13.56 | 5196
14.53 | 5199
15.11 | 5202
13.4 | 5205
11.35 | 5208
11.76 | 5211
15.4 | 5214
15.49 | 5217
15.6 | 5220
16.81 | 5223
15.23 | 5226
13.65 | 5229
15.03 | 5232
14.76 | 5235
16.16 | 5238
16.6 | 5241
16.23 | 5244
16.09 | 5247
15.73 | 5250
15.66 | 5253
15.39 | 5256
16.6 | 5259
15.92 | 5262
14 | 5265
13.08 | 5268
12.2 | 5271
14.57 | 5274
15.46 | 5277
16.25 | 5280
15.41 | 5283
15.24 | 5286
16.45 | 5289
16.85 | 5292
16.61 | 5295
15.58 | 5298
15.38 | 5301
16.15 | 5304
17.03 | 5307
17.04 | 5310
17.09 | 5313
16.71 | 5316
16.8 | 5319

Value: 14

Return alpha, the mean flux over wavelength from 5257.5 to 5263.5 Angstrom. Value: 16.3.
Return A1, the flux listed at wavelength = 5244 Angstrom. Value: 16.23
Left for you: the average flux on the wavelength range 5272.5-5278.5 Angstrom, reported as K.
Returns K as 15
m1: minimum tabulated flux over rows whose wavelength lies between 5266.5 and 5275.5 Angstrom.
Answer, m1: 12.2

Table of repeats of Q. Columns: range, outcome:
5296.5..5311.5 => 16.2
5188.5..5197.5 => 13.5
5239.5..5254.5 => 16.1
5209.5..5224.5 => 15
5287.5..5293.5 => 16.7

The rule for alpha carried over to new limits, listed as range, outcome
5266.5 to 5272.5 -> 12.6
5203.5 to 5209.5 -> 12.4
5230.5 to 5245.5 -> 15.8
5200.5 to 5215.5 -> 13.4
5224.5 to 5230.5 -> 14.4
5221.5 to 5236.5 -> 15.1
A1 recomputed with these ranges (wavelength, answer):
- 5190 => 13.67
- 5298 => 15.58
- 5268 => 13.08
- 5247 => 16.09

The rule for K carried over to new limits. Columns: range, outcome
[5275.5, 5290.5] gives 15.8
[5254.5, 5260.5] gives 16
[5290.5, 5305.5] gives 16.1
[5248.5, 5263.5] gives 15.9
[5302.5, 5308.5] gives 16.6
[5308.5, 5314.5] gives 17.1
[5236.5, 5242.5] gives 16.4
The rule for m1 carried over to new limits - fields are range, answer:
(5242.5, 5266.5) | 14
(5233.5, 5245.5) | 14.76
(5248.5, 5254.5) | 15.66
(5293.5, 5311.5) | 15.38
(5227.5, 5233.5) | 13.65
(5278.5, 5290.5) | 15.24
